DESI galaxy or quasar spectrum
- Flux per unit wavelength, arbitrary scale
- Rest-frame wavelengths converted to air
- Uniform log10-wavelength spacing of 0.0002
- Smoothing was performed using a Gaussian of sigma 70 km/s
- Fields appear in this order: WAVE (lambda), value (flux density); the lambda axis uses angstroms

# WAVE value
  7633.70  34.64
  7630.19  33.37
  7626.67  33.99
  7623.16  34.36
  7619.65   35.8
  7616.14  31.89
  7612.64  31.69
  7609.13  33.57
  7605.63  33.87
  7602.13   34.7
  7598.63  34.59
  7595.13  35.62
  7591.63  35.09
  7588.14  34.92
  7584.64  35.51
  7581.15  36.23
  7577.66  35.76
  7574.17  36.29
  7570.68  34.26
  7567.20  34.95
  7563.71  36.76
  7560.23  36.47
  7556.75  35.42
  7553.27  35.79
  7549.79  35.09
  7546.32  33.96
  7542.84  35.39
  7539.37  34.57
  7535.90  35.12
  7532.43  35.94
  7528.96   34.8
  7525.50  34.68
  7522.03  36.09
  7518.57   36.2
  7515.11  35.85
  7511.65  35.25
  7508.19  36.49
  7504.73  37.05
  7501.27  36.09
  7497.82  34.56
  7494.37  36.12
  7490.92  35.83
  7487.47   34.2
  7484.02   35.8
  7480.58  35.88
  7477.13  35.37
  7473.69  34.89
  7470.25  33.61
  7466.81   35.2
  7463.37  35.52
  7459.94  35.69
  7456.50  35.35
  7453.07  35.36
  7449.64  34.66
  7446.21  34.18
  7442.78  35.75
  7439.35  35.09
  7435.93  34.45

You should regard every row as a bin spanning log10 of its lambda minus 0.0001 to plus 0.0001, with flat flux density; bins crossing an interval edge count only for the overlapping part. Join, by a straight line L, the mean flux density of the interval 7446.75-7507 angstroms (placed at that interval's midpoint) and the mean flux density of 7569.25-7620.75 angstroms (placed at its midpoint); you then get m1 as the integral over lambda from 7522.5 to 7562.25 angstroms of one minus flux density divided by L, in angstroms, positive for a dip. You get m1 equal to -0.3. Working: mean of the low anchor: 35.4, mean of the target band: 35.2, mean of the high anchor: 34.6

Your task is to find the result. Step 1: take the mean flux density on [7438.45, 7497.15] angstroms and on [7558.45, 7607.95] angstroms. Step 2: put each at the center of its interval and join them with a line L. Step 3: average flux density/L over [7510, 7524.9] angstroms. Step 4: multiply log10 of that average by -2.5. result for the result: -0.02 mag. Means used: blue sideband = 35.2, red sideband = 35.3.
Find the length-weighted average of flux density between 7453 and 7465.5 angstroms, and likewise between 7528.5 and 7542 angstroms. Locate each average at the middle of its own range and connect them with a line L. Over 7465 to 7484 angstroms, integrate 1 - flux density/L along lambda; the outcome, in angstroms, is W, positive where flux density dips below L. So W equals 0.2 angstroms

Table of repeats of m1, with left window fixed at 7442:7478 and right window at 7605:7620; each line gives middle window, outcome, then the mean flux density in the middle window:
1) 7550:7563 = -0.8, 35.9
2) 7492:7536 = -1.8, 35.7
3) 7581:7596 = -0.9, 35.4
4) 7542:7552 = -0.3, 34.8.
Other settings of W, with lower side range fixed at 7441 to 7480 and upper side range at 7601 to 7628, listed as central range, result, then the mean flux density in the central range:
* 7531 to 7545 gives -0.3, 35.2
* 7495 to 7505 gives -0.3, 35.8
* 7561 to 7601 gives -1.7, 35.5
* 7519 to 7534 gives -0.4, 35.4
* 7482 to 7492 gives -0.1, 35.3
